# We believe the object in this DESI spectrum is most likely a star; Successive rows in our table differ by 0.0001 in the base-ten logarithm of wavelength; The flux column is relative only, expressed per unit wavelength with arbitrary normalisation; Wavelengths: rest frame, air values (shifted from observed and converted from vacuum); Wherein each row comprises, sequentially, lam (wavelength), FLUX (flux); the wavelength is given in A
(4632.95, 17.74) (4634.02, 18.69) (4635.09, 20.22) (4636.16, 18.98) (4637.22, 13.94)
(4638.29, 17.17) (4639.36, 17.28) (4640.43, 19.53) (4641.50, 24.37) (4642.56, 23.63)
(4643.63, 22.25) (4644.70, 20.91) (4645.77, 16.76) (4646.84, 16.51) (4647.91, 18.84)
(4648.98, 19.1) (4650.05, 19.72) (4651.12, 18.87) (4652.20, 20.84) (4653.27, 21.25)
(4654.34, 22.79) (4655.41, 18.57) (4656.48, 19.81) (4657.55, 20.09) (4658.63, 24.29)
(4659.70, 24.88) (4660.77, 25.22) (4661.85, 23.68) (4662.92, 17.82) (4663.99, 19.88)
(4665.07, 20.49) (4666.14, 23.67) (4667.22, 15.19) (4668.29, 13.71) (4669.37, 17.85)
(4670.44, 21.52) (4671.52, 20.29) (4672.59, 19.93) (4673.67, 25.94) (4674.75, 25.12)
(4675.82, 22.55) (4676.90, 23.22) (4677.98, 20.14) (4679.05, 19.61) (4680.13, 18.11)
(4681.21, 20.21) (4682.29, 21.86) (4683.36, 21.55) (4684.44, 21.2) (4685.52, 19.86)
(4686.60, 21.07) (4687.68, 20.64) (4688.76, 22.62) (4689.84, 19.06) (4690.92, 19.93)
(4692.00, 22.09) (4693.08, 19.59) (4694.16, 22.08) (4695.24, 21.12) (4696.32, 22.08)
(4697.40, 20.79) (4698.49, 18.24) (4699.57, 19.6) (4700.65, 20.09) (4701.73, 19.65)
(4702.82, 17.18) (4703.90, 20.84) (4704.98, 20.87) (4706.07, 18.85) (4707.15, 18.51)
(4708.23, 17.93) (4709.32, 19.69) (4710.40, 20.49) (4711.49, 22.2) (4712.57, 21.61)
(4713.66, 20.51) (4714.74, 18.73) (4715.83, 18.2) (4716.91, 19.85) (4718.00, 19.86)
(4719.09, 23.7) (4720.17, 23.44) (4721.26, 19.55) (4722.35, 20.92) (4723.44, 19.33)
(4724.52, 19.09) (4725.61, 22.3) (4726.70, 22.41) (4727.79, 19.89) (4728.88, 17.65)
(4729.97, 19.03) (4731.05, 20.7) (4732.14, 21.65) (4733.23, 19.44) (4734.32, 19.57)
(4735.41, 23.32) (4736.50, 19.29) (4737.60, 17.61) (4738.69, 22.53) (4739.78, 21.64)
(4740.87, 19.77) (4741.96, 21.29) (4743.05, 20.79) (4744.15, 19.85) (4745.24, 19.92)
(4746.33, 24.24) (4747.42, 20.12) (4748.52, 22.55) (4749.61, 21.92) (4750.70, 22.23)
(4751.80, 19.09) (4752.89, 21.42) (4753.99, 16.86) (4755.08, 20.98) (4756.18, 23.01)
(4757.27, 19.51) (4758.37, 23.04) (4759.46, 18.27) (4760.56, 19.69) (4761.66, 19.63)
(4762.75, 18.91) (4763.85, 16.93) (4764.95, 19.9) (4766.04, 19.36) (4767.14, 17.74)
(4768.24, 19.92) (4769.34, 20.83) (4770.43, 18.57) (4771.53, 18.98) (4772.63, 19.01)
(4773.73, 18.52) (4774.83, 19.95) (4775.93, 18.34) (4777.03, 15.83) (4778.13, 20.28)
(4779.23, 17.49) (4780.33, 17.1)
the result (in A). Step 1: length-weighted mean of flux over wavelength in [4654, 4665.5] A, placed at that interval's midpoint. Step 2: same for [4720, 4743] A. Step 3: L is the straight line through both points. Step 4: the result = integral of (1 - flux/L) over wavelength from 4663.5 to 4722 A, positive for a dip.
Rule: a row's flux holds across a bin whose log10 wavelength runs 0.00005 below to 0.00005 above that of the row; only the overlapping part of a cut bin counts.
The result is 1.8 A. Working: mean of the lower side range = 21.6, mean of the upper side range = 20.5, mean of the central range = 20.4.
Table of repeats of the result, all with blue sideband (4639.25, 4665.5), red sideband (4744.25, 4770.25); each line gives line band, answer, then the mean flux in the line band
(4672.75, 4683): -0.6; 21.8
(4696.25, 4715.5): 0.6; 19.8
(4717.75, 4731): -0.1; 20.6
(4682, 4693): -0.2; 20.9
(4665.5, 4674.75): 0.3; 20.1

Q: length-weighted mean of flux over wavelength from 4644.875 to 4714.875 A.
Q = 20.4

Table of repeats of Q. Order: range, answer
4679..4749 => 20.4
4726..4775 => 20.2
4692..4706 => 20.2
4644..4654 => 19.3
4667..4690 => 20.6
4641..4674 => 20.6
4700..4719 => 19.8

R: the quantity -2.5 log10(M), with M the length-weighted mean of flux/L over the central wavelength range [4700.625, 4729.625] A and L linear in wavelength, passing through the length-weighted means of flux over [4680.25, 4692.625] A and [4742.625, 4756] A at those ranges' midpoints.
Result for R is 0.04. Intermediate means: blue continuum 20.8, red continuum 20.9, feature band 20.1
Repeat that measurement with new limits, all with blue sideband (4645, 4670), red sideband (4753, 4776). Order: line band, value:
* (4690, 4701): -0.04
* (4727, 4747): -0.05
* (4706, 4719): -0.01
